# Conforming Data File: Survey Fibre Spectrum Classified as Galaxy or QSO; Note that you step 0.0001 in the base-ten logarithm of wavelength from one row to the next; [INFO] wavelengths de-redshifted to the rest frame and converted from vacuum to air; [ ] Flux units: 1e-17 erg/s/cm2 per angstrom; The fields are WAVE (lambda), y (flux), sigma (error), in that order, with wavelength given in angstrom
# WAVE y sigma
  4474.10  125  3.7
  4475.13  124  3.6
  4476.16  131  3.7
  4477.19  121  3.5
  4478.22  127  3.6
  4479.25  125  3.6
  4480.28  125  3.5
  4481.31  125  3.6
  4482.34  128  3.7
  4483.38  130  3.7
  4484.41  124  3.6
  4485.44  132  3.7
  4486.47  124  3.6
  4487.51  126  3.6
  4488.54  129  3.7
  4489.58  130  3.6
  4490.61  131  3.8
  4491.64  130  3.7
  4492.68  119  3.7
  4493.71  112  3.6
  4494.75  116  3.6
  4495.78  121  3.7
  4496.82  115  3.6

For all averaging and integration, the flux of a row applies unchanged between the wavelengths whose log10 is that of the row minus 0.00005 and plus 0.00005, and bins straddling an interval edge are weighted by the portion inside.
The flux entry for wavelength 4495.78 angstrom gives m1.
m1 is 121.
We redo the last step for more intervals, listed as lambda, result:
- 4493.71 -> 112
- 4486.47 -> 124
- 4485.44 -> 132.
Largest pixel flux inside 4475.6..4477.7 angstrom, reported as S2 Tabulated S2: 131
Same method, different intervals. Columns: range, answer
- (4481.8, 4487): 132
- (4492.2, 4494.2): 119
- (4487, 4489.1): 129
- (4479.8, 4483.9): 130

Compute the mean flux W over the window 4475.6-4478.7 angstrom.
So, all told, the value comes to 126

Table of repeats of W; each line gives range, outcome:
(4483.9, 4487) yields 127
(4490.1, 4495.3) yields 122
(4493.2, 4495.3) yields 114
